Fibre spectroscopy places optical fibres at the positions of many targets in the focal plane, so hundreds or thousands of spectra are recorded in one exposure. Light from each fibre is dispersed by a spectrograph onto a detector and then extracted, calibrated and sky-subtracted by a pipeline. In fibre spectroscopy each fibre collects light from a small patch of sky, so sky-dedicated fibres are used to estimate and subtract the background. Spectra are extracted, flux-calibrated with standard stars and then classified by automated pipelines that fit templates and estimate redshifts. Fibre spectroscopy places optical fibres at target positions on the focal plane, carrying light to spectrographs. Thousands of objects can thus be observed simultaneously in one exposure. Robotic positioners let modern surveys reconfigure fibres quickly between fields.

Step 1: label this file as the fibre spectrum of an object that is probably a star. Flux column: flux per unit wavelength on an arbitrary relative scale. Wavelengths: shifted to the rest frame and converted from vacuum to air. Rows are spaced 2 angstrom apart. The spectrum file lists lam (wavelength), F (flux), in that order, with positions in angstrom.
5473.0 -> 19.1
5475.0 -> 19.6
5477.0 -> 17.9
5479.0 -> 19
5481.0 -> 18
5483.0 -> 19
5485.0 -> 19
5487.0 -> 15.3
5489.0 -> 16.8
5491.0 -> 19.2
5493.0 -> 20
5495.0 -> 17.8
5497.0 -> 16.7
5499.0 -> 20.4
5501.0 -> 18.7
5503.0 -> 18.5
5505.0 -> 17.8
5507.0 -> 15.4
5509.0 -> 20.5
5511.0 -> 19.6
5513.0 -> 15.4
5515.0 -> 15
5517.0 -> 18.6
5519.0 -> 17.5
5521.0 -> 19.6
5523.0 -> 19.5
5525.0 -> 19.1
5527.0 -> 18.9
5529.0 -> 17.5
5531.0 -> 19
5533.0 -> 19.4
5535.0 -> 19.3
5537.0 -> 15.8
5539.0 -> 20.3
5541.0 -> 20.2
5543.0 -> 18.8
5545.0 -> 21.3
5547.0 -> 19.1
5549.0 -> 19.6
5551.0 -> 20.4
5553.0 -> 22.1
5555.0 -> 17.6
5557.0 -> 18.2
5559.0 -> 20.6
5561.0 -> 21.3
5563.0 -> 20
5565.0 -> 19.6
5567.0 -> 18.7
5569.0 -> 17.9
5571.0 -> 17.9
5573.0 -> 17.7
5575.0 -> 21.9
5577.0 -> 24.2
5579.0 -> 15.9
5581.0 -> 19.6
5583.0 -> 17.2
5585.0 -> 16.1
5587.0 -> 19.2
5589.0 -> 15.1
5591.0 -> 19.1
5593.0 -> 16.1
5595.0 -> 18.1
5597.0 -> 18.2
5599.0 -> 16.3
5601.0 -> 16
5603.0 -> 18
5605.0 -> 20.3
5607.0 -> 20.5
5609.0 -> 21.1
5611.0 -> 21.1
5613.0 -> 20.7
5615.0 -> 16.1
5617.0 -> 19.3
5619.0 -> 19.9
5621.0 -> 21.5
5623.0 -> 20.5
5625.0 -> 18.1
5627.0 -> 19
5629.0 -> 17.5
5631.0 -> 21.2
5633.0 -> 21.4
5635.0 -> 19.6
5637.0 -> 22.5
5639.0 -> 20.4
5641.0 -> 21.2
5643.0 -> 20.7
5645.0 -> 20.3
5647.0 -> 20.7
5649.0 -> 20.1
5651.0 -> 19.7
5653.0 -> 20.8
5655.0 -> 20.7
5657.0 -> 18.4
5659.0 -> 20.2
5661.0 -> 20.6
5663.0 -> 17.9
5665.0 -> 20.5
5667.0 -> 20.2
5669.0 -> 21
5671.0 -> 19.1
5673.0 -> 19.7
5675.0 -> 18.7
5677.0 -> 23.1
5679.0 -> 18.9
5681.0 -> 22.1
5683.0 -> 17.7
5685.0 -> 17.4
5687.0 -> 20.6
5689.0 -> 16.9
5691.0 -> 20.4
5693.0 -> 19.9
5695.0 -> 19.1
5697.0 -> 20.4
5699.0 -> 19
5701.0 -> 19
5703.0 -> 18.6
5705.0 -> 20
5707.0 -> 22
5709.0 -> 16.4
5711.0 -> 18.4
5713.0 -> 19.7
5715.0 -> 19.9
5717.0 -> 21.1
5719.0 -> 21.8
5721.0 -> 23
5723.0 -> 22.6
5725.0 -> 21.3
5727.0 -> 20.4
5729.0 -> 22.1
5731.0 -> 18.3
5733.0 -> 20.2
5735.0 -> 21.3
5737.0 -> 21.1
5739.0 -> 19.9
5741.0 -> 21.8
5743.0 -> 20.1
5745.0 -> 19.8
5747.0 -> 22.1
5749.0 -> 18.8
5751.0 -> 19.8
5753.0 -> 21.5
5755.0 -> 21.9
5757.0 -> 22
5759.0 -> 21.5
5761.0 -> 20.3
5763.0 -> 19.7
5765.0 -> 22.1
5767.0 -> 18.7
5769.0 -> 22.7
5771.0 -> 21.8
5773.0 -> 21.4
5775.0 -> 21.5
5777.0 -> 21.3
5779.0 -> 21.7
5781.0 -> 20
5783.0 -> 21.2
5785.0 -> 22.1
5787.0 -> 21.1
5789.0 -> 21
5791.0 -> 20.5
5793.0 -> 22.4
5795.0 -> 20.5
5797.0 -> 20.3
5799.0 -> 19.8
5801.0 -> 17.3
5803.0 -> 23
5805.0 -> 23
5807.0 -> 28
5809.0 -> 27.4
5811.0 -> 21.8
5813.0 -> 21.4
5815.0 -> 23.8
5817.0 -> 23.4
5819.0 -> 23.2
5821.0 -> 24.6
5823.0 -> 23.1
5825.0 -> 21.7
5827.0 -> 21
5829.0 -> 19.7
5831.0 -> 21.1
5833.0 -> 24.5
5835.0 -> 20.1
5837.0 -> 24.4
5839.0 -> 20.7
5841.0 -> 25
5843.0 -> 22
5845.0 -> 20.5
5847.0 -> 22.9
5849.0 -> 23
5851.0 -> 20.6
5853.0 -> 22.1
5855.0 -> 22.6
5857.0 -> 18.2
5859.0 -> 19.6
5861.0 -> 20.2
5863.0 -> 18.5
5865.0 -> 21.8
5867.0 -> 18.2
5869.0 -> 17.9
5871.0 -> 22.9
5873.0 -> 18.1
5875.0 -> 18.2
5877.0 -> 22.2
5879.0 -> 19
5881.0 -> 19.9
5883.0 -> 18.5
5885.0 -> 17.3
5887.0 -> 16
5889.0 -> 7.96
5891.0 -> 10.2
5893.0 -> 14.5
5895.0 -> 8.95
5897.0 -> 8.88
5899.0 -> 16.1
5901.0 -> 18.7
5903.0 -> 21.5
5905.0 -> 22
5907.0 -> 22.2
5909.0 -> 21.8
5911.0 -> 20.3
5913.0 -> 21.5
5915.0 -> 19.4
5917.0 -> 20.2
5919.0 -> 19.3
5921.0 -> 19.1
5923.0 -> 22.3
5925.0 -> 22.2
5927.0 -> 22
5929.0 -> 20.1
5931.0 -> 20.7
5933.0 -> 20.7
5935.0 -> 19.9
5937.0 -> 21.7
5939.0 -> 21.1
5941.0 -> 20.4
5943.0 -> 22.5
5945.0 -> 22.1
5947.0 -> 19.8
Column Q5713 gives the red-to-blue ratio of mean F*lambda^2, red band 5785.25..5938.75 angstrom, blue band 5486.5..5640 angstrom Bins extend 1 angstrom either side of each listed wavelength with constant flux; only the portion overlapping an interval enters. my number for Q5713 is 1.2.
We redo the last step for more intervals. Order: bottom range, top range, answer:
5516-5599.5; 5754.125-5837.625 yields 1.26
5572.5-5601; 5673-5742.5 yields 1.16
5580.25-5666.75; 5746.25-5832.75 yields 1.19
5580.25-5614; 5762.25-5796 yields 1.23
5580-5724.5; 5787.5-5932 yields 1.11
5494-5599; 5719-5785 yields 1.21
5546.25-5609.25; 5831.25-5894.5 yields 1.14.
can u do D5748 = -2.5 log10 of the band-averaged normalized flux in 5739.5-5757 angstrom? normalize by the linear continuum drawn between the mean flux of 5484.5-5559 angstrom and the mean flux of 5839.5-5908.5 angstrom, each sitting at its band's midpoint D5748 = -0.114 mag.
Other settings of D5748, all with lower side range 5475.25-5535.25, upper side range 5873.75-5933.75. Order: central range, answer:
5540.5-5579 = -0.08 mag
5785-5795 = -0.16 mag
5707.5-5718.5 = -0.06 mag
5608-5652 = -0.10 mag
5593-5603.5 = 0.07 mag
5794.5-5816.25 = -0.22 mag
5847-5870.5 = -0.11 mag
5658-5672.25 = -0.09 mag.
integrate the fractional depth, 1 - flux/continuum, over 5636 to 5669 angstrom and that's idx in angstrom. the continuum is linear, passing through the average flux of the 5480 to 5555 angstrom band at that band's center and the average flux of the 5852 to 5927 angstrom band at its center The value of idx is -3.0 angstrom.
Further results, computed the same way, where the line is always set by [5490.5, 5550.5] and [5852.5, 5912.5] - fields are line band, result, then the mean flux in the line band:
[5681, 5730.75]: -4.19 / 19.9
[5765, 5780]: -2.52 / 21.4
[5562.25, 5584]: -0.68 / 19.1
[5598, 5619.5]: -0.58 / 19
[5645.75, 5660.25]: -1.30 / 20.1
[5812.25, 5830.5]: -4.20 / 22.4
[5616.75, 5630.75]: -0.77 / 19.5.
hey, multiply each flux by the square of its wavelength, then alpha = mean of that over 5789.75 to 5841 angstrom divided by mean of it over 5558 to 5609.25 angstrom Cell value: 1.30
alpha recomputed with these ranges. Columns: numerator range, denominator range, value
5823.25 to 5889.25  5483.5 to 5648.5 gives 1.19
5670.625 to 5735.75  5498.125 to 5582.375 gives 1.11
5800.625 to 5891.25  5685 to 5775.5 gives 1.06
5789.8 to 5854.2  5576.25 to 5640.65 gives 1.26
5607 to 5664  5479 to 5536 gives 1.15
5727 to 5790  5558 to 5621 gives 1.18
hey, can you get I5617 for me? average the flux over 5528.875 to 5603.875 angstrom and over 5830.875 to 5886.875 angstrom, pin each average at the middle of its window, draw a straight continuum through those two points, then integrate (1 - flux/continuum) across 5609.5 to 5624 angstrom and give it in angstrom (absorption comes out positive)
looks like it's -0.6 angstrom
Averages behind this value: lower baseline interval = 18.8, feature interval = 19.9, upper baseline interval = 20.6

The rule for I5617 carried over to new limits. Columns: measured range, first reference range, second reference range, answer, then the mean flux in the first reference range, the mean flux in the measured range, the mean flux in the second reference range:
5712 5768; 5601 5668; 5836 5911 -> -3.63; 20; 20.8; 19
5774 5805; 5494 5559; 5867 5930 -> -4.23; 18.7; 21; 18.4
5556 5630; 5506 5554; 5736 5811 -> 2.26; 18.8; 18.9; 21.3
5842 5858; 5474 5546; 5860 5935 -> -2.46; 18.5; 21.5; 18.6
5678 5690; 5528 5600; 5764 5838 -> 0.88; 18.9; 18.9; 22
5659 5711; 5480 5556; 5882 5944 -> -2.63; 18.6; 19.6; 18.6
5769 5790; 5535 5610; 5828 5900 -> -2.70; 18.9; 21.4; 19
